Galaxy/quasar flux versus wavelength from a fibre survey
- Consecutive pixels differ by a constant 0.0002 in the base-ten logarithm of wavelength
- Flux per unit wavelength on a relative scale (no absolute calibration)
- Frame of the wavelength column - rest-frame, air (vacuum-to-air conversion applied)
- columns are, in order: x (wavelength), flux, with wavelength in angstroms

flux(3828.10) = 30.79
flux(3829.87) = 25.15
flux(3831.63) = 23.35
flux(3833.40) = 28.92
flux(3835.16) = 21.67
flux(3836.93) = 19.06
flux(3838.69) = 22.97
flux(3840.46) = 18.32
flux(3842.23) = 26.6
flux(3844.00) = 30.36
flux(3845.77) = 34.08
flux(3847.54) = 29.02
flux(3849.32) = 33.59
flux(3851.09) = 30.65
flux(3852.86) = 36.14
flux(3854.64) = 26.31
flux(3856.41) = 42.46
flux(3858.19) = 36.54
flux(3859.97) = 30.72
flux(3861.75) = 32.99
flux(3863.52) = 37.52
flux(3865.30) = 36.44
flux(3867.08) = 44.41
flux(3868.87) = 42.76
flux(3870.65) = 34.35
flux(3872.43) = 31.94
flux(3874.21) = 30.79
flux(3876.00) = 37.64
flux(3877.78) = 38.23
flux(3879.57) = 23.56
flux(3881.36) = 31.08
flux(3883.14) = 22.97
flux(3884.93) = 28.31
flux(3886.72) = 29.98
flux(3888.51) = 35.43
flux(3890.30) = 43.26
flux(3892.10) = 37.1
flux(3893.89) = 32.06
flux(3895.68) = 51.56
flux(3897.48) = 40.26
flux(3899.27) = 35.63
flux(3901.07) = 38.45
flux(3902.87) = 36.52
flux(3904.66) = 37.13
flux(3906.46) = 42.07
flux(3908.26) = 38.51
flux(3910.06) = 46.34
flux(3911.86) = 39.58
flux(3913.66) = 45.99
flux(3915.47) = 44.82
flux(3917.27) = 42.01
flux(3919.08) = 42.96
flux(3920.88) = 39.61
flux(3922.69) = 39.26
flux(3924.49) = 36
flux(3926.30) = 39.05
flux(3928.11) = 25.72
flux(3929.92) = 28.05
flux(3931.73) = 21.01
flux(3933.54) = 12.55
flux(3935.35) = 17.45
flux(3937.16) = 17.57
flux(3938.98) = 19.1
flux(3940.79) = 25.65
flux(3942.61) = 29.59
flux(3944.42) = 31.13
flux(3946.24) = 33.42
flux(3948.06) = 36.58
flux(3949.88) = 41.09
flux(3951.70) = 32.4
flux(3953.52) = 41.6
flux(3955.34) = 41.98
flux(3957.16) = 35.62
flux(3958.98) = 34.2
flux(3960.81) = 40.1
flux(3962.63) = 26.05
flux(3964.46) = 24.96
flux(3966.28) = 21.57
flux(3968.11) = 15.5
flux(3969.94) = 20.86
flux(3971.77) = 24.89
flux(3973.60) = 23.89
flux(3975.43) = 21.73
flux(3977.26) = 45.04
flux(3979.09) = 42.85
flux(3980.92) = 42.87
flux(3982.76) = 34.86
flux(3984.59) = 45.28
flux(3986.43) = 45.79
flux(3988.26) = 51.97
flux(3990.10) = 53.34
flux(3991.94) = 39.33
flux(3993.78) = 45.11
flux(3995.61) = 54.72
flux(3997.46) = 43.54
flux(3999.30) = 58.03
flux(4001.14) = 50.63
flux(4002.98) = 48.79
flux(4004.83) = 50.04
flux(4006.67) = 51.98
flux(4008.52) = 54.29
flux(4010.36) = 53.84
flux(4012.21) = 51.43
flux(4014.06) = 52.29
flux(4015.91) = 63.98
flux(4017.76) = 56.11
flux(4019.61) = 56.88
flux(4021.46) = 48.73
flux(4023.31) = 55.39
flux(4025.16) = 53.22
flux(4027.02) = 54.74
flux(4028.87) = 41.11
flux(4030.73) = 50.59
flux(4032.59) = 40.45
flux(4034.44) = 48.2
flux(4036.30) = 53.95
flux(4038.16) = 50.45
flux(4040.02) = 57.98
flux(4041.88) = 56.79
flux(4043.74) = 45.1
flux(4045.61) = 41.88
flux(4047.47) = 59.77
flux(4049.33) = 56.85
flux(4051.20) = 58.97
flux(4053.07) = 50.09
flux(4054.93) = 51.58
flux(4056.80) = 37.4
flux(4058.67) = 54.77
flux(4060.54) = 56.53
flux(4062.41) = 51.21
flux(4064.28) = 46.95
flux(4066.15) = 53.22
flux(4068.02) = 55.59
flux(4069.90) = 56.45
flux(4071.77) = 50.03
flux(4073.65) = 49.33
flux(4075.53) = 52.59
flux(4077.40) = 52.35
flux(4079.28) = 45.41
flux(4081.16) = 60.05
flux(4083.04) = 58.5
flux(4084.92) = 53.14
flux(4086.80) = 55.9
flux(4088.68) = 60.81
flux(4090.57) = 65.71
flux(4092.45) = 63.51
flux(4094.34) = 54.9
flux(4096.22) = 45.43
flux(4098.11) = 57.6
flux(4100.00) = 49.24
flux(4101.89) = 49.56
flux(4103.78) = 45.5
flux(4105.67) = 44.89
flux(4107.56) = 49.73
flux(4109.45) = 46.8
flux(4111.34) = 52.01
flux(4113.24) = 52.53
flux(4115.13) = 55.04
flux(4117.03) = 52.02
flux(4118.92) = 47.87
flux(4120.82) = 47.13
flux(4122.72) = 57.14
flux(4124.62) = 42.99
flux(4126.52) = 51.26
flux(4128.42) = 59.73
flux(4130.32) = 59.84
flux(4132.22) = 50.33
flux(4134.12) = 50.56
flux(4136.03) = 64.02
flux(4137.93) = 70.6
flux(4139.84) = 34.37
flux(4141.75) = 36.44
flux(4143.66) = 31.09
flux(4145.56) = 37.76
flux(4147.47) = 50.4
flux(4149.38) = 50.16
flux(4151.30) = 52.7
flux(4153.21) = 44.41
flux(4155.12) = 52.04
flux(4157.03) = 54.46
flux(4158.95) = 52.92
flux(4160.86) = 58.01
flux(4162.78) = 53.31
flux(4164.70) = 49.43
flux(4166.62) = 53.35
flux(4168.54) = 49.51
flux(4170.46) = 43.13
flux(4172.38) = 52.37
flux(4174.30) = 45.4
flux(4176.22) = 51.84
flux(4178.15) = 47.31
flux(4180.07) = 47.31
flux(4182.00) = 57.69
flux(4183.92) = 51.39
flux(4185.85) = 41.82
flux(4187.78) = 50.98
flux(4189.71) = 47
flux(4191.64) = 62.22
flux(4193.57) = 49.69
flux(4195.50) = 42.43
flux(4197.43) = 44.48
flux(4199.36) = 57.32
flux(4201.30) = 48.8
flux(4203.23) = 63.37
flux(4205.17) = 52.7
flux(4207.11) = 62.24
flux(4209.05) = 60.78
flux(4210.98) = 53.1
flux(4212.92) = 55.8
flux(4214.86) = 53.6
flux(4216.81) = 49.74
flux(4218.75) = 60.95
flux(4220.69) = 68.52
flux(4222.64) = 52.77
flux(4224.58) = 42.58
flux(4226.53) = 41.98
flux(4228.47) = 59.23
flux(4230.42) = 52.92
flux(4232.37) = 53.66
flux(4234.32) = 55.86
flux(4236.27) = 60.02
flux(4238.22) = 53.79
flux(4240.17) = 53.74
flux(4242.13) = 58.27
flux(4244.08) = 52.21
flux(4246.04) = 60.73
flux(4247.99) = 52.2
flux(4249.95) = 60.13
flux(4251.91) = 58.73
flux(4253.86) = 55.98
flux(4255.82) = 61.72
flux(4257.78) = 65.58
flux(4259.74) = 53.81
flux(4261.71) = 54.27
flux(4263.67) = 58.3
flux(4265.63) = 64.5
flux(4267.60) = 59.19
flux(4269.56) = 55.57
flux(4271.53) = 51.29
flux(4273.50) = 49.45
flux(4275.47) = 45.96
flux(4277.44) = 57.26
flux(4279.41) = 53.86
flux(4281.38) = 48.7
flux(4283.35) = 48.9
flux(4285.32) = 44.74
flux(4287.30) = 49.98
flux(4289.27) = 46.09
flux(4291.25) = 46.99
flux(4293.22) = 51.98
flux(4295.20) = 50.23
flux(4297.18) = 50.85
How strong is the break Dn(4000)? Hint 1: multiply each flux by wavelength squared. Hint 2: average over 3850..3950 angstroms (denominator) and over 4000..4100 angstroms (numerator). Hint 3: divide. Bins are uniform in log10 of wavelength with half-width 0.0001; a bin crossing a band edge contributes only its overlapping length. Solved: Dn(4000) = 1.7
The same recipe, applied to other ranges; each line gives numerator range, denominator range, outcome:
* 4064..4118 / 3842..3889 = 1.79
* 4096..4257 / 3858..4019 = 1.56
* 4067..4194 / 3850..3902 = 1.66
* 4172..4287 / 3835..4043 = 1.62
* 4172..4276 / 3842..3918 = 1.78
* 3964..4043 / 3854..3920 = 1.31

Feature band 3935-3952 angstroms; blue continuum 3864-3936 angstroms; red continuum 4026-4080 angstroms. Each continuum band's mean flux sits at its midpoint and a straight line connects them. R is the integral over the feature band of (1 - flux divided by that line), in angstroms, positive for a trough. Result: 4.9 angstroms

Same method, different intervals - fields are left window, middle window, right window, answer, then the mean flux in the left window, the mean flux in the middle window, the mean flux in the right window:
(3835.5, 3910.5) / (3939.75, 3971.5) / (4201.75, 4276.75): 6.3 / 34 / 31.1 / 55.9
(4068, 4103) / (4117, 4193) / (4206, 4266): 6.9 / 54.4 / 50.3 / 56.3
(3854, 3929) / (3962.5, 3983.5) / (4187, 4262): 6.4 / 36.9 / 28.8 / 55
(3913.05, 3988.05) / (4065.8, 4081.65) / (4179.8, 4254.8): -3.7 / 32.6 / 52.5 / 54.1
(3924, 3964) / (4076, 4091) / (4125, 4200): -4.6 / 30.2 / 56.1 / 50.1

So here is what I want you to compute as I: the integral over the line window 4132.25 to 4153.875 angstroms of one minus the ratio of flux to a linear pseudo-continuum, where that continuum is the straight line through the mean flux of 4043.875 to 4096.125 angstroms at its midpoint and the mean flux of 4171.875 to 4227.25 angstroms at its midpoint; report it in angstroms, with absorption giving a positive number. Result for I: 2.1 angstroms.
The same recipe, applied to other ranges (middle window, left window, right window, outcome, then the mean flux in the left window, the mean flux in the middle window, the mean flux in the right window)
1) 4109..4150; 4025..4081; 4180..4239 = 1.78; 51.2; 50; 53.5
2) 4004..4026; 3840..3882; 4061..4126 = -3.86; 33.4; 54.1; 52.4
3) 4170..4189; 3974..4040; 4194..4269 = 1.77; 48.9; 49.1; 55.7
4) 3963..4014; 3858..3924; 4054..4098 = 5.26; 37.3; 41.4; 53.6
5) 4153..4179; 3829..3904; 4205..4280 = 0.16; 32.6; 50.7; 55.8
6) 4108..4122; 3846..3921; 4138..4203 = -1.19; 36.6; 50.6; 49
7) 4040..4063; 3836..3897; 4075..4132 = -1.64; 33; 52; 52.9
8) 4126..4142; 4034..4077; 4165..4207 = -0.80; 52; 53.8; 50.7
